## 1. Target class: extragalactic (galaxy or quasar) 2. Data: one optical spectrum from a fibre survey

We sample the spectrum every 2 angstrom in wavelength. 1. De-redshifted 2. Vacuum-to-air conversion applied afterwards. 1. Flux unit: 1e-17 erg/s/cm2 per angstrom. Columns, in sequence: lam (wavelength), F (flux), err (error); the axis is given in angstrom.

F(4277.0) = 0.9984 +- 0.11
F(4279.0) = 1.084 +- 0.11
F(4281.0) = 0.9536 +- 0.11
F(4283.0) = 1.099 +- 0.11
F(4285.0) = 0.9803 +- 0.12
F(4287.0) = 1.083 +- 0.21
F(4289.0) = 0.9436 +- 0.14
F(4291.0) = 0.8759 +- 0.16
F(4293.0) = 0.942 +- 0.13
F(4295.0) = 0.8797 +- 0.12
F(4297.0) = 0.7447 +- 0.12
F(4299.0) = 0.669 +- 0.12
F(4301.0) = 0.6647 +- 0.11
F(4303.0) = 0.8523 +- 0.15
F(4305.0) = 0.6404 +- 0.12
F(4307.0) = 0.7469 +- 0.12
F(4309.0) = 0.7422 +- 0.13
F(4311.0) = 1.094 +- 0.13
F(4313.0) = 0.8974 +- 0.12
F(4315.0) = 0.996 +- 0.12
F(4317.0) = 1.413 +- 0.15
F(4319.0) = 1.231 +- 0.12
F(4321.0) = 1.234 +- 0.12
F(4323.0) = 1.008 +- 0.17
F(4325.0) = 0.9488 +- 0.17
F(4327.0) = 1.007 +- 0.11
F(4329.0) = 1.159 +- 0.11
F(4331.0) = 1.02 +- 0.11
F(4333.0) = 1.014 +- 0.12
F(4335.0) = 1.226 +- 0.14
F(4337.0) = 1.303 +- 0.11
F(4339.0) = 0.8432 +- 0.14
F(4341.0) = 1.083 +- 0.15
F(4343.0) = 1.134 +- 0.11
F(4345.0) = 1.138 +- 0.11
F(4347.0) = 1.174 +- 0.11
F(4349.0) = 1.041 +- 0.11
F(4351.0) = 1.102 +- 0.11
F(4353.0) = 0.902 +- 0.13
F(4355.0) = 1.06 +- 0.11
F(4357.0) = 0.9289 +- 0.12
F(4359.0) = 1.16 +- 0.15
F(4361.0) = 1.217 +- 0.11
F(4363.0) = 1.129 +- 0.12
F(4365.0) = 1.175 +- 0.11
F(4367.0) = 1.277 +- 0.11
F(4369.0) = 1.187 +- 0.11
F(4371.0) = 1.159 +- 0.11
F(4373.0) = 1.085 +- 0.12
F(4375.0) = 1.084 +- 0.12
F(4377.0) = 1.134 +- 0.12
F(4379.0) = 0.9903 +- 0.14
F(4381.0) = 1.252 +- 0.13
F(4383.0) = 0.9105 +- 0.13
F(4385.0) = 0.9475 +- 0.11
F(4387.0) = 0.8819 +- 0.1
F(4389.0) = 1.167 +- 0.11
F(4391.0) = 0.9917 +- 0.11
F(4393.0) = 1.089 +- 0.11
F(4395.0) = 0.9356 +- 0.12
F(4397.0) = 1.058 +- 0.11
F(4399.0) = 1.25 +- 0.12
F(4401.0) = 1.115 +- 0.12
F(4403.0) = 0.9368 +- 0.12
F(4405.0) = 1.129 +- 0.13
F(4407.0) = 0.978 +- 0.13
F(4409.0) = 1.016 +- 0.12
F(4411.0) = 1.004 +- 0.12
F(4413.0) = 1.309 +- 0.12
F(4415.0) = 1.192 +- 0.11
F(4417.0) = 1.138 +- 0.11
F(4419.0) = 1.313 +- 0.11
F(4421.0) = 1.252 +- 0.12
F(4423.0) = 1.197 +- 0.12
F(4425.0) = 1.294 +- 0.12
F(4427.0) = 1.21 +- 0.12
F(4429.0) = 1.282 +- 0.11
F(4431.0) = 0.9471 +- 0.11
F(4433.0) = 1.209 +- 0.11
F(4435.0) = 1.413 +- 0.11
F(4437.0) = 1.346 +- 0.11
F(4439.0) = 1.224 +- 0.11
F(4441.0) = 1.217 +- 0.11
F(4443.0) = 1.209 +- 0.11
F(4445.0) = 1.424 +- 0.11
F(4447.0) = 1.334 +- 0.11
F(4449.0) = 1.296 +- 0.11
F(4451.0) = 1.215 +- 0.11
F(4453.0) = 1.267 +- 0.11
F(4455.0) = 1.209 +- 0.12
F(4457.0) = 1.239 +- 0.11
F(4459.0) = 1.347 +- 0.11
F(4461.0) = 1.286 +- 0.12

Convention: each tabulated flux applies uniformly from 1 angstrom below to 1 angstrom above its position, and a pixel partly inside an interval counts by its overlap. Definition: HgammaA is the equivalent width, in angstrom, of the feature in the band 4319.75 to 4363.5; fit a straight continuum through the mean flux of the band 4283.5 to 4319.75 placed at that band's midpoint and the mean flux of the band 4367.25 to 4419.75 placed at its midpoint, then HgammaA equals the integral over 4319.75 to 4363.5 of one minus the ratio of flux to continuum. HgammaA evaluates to -4.2 angstrom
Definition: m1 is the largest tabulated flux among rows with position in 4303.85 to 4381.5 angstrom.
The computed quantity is 1.413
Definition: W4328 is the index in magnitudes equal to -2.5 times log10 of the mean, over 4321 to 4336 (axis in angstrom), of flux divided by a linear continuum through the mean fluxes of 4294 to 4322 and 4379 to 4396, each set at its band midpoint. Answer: -0.14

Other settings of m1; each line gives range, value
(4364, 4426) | 1.313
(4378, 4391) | 1.252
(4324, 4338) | 1.303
